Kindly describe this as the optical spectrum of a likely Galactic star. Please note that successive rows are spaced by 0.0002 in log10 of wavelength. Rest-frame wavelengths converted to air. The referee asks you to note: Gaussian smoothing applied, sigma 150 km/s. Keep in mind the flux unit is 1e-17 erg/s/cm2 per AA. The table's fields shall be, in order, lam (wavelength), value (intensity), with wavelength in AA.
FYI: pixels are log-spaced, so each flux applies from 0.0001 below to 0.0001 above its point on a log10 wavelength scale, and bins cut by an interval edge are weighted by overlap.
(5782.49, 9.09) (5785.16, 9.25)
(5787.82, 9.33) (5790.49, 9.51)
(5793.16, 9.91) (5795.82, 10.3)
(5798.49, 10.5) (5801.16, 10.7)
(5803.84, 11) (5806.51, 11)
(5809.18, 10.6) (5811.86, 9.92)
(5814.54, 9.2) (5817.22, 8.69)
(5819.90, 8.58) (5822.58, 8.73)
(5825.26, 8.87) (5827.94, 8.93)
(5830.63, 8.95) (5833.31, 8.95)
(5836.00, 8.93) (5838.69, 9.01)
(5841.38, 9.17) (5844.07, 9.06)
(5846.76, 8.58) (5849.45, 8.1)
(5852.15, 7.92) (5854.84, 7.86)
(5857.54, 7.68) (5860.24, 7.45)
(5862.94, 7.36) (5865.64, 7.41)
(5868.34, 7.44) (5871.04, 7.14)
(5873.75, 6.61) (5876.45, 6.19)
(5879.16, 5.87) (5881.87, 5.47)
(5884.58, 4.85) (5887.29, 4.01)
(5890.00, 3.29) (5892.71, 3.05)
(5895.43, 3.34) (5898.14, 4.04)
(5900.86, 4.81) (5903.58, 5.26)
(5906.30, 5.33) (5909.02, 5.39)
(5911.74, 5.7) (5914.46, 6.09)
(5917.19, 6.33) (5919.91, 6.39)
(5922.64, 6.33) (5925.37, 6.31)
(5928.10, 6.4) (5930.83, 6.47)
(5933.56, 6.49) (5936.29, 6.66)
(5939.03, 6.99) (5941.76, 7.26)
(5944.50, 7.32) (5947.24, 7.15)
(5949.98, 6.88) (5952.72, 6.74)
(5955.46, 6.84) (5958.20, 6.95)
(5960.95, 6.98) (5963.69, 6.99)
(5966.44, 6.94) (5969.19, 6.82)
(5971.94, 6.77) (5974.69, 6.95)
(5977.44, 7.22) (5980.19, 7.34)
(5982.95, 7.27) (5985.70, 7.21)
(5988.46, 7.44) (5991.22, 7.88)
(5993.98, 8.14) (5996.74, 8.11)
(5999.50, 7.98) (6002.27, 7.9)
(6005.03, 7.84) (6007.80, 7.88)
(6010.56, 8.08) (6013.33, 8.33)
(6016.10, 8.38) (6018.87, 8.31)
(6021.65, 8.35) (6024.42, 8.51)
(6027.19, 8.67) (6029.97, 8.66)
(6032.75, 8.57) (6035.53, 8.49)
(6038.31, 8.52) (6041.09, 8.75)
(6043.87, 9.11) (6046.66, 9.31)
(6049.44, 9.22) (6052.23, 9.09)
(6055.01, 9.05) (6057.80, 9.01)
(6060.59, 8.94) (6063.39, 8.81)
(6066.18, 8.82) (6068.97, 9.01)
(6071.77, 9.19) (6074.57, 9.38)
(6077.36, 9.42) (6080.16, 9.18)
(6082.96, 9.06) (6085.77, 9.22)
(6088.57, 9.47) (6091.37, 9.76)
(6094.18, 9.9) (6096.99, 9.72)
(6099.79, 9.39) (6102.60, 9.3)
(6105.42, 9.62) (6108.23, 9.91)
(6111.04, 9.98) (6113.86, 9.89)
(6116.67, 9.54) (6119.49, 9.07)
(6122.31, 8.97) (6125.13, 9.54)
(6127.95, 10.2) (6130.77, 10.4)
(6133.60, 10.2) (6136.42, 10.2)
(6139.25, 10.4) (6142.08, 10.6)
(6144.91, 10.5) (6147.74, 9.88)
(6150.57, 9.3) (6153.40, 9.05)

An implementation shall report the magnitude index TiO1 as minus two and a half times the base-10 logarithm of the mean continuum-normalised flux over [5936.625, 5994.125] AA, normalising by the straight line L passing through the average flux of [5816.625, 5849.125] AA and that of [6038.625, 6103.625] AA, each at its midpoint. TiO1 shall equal 0.26 mag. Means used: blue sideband 8.85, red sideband 9.21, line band 7.12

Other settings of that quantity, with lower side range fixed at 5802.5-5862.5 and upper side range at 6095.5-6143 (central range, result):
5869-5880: 0.35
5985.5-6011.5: 0.20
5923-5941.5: 0.37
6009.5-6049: 0.11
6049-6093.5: 0.06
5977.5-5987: 0.28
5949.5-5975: 0.33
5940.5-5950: 0.28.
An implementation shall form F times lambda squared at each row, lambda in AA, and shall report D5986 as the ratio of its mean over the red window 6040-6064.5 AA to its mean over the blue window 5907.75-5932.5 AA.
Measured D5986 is 1.53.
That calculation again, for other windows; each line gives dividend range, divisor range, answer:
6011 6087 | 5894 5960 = 1.50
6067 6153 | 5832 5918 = 1.62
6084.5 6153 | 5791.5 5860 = 1.17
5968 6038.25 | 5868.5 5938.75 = 1.47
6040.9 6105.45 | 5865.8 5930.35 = 1.78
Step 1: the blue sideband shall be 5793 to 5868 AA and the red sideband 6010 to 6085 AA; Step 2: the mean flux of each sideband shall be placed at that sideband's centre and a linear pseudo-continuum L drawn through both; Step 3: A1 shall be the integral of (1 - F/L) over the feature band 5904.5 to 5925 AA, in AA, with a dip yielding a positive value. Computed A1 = 6.9 AA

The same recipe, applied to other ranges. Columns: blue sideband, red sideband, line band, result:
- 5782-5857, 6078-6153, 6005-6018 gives 1.95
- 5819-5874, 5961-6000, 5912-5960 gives 6.11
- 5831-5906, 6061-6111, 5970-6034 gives 3.28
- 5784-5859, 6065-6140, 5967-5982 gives 3.83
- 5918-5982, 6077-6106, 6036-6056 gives -0.86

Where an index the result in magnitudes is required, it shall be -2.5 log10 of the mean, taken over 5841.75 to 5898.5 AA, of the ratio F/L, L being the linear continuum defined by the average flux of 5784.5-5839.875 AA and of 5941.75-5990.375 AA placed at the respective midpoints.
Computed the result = 0.33 mag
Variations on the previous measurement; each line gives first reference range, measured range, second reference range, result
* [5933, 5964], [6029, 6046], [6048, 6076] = -0.013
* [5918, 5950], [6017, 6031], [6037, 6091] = -0.017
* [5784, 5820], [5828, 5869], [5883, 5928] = -0.072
